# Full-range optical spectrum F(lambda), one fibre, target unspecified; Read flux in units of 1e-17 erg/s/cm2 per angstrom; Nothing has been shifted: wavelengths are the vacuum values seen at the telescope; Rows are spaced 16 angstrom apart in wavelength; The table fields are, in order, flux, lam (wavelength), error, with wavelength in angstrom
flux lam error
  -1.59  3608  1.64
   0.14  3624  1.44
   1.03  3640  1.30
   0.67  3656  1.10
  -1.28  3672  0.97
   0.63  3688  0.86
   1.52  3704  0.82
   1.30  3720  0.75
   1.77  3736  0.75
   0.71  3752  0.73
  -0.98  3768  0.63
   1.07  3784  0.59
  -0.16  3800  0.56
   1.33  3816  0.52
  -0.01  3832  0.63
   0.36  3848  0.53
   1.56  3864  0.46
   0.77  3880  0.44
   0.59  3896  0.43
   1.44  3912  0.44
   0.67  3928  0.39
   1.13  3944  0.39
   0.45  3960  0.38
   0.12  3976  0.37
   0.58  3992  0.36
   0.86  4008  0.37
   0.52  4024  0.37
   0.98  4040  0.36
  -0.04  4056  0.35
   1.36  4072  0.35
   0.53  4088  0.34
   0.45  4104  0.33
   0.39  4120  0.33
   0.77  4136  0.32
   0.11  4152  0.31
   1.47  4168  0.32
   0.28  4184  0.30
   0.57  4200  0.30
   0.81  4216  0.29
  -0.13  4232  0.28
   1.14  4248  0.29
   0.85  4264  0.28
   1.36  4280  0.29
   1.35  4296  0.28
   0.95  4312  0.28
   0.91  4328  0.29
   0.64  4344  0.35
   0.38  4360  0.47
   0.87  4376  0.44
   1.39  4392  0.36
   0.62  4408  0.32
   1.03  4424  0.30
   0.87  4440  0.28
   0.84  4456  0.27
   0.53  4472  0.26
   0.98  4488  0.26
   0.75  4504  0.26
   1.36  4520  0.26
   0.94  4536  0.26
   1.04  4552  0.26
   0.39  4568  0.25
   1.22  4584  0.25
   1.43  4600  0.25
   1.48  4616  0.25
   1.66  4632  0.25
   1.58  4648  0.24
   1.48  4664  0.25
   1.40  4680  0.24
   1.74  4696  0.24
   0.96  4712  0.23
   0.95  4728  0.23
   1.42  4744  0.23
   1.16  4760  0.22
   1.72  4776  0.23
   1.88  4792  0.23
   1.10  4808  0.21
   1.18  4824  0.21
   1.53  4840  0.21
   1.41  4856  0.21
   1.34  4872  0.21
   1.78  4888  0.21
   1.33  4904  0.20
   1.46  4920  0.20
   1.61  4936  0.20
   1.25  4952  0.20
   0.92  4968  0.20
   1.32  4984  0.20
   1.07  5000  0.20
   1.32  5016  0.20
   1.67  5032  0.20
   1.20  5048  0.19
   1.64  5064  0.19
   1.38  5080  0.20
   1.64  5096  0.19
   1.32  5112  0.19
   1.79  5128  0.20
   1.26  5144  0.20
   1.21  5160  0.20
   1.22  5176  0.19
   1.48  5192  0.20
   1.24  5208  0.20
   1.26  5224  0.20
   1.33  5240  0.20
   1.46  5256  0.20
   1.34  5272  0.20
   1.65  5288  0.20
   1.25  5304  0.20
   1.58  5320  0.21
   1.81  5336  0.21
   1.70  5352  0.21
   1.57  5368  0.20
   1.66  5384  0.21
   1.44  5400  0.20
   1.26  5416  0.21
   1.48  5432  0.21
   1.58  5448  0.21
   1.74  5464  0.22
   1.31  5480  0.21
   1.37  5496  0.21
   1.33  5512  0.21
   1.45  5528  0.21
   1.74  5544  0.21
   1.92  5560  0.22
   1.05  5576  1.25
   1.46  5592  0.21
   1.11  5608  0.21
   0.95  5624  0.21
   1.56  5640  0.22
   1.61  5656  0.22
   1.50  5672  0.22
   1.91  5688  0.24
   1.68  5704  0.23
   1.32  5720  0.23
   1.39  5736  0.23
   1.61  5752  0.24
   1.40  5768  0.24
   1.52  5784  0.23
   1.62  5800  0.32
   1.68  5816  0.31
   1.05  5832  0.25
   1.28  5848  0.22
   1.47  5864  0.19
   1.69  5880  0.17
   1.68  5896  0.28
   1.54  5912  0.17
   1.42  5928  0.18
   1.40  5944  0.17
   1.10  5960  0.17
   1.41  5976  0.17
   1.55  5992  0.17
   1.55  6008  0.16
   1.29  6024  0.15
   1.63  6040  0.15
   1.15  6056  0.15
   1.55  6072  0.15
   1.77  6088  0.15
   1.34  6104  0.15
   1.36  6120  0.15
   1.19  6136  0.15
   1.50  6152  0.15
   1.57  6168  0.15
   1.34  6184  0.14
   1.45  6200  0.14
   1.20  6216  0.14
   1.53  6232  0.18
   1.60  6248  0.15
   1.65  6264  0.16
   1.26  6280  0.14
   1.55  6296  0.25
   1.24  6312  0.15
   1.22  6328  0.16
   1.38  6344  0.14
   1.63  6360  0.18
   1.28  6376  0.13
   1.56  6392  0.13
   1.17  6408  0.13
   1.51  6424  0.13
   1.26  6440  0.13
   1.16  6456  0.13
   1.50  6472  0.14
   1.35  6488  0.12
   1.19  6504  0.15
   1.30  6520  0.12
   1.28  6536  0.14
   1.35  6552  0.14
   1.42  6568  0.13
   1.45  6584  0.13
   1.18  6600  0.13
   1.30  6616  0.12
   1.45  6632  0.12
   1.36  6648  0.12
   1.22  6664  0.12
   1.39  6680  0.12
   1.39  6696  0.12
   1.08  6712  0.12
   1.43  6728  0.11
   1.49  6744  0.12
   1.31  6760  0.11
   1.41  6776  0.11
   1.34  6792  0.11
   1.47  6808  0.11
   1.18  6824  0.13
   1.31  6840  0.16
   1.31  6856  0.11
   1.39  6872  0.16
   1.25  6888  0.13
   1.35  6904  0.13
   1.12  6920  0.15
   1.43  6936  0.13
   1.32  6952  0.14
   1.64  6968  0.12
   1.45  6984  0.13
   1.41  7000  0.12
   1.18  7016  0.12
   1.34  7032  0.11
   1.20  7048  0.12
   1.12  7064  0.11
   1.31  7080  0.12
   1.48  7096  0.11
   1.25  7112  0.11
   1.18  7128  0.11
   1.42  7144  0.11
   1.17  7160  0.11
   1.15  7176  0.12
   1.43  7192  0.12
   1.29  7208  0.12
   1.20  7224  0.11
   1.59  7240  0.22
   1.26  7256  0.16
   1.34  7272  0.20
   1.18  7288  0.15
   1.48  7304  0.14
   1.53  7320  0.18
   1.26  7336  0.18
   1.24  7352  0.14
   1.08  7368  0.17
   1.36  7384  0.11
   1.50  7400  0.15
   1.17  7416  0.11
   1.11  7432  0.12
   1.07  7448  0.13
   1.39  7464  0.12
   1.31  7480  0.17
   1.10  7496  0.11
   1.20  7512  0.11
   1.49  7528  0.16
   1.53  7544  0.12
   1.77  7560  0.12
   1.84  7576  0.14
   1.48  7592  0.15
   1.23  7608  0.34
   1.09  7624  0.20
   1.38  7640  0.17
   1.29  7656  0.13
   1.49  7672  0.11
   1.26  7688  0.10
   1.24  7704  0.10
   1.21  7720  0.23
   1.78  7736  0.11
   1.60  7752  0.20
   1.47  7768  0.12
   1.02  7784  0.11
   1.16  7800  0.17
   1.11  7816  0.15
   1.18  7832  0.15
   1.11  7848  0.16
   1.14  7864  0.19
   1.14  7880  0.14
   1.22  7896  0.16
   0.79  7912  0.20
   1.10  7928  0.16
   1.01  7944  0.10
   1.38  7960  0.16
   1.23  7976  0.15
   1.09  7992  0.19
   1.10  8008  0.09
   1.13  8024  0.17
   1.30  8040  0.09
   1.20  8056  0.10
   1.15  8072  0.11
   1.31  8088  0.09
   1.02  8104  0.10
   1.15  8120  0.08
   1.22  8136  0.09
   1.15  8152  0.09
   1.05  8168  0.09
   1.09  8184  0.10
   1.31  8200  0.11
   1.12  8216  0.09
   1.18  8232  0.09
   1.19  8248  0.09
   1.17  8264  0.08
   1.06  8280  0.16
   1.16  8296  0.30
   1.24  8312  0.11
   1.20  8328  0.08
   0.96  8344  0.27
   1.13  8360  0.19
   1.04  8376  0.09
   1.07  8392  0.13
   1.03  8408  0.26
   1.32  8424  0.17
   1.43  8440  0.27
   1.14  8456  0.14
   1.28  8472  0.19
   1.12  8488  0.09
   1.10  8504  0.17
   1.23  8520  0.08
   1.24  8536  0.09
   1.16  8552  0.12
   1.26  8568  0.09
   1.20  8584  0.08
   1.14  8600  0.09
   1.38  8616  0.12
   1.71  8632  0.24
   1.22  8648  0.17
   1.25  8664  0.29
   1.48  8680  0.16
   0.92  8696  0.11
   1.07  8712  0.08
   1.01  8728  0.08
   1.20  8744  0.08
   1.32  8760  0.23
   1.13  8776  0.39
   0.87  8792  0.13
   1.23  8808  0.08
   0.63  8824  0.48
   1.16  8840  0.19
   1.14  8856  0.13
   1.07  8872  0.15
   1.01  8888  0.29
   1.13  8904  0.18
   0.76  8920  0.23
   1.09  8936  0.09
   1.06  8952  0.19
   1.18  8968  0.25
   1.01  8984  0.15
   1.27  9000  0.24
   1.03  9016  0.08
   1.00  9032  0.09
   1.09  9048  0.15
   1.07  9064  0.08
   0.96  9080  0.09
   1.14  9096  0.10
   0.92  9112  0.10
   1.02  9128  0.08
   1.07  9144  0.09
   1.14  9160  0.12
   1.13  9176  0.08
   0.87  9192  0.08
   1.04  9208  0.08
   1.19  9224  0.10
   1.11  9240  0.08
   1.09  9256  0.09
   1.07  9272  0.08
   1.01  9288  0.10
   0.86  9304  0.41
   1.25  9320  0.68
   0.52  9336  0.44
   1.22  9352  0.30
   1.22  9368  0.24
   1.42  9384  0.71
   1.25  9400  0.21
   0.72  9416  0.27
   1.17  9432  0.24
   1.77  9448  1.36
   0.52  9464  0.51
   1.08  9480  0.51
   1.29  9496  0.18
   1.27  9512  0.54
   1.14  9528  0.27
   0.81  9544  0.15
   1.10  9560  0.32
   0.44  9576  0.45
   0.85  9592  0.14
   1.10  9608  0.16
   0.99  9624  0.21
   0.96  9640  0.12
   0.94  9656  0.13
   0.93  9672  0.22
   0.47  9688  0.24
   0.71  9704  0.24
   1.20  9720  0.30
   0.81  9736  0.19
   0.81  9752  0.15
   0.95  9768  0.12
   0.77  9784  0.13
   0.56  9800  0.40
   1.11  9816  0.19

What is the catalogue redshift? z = 0.15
